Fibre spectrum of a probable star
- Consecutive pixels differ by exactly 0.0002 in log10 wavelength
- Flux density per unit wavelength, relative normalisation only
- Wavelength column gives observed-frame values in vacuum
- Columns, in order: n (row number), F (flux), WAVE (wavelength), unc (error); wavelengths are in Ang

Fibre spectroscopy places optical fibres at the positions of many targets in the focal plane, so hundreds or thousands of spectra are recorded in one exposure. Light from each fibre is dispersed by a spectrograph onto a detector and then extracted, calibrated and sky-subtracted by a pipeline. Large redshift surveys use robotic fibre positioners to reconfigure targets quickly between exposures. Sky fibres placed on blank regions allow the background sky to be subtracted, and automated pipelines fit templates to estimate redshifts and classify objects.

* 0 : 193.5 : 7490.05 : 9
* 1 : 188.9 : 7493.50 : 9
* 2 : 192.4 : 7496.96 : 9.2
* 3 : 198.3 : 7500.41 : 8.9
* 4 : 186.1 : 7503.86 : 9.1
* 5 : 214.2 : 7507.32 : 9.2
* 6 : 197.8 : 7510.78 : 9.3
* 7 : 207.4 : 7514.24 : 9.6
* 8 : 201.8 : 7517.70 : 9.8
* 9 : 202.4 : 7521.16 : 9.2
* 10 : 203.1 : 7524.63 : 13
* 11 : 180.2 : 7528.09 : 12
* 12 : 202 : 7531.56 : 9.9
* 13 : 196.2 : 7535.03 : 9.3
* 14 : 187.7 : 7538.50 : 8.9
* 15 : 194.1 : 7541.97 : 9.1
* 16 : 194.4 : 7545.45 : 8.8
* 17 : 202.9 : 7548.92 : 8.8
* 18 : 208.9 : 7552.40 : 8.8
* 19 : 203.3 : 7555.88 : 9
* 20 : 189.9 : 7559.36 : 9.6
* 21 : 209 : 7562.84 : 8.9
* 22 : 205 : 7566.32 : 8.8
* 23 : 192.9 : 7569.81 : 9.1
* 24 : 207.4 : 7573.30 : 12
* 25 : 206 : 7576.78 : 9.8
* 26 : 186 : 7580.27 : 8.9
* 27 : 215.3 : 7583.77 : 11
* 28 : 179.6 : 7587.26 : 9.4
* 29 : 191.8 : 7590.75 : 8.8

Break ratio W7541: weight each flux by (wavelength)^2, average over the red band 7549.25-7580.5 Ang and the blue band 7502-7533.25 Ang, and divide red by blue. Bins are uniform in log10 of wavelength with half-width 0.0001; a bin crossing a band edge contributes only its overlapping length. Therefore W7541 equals 1.02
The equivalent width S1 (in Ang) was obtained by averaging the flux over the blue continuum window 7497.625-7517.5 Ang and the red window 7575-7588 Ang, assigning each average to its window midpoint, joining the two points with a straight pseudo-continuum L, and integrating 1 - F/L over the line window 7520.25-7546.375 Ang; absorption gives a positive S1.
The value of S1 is 0.6 Ang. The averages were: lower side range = 200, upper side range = 198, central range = 195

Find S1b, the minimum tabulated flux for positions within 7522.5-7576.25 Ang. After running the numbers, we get 180.2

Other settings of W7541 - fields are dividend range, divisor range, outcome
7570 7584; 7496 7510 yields 1.04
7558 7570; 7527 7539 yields 1.05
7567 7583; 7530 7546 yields 1.03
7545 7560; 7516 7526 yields 1.00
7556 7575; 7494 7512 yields 1.04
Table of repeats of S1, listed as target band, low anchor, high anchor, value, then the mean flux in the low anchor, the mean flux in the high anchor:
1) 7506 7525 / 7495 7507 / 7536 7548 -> -1.0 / 195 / 193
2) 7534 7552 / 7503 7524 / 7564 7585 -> 0.5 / 202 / 202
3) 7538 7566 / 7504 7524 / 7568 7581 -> 0.1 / 203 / 199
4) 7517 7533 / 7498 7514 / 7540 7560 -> 0.2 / 200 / 199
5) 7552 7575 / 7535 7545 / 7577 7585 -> -0.6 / 192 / 201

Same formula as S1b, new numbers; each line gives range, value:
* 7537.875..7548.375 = 187.7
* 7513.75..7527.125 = 201.8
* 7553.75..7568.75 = 189.9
